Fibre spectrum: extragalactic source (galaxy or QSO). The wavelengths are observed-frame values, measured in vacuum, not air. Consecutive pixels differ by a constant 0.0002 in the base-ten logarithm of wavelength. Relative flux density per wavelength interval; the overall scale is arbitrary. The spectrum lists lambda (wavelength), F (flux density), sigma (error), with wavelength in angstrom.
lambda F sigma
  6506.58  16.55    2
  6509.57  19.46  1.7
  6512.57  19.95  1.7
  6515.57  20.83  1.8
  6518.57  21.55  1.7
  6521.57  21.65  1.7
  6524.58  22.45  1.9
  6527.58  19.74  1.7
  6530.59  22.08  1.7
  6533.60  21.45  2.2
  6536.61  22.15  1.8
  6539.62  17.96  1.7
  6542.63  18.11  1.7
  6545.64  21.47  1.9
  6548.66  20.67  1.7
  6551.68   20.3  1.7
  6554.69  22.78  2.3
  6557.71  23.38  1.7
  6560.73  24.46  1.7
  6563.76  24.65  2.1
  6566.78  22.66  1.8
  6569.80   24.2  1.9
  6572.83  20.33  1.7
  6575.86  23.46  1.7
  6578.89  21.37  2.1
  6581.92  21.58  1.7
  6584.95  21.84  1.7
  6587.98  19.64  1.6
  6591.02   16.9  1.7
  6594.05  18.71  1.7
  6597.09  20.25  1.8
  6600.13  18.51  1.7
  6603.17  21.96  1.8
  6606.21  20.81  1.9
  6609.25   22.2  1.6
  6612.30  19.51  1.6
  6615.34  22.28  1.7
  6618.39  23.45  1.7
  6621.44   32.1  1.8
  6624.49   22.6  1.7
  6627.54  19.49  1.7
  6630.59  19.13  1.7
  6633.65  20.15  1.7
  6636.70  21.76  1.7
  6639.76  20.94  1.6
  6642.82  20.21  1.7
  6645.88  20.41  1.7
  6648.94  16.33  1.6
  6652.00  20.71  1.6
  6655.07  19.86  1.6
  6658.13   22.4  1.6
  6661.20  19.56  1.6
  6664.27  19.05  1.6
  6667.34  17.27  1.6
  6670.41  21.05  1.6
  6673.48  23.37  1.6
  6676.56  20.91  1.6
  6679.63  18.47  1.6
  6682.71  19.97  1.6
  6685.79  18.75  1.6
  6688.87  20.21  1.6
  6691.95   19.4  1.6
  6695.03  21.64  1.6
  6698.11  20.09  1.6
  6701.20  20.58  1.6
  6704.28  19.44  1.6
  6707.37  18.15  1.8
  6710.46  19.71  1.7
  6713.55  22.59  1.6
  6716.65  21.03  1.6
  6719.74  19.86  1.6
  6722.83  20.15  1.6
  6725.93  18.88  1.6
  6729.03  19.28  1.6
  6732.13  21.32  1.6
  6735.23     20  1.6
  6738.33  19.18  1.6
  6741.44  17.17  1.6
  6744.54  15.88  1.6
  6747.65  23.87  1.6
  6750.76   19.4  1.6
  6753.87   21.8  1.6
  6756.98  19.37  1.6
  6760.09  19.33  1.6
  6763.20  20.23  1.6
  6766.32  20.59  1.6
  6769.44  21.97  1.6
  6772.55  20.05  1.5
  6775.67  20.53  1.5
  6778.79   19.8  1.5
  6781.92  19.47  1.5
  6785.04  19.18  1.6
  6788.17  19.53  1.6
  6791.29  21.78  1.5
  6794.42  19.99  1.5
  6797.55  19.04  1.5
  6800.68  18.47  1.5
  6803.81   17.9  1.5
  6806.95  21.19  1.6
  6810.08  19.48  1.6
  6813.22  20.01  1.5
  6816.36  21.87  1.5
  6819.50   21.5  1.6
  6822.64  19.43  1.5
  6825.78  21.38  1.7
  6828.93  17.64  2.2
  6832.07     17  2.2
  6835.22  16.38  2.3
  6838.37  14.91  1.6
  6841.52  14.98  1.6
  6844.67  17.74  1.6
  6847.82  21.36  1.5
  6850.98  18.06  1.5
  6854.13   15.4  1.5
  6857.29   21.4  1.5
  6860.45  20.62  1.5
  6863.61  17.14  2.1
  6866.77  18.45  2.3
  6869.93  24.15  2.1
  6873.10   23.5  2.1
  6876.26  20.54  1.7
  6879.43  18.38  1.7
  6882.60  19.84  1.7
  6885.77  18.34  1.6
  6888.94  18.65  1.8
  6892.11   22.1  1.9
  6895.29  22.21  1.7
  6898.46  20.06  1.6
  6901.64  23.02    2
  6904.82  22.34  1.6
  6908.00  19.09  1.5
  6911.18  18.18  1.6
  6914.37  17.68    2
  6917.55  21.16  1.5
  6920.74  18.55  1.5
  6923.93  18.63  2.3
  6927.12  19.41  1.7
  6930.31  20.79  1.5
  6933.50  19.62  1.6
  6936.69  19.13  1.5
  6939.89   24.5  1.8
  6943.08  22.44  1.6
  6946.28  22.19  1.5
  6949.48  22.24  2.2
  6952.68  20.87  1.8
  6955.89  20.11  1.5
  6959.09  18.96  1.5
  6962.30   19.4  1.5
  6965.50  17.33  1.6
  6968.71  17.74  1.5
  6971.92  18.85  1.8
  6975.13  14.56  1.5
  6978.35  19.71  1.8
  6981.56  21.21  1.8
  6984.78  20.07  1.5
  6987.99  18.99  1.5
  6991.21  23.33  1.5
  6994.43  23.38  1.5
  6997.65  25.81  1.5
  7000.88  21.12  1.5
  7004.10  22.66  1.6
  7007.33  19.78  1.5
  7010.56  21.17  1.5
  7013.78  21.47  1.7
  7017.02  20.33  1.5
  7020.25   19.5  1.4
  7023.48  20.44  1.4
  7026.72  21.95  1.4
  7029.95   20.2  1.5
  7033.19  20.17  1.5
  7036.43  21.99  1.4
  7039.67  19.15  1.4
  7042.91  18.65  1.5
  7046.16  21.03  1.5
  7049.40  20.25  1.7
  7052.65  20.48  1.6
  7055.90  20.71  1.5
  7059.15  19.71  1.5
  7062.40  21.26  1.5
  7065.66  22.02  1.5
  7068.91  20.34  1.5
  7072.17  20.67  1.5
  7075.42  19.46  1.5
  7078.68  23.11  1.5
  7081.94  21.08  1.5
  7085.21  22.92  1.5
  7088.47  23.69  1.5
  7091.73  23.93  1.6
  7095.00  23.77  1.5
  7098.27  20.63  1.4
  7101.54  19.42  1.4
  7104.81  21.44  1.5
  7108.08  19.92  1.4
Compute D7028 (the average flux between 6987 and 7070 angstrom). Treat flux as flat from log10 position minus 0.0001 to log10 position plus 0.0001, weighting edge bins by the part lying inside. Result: 21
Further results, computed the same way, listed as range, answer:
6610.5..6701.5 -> 20.7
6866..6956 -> 20.6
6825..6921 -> 19.4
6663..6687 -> 19.9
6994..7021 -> 21.7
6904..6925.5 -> 19.3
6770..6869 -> 19.1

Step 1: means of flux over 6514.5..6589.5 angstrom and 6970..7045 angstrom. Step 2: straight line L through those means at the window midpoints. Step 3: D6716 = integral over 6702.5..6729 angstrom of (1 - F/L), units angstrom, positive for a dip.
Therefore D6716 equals 1.7 angstrom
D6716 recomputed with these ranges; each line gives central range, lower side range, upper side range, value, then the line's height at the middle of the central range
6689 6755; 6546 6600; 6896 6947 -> 3.4 angstrom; 21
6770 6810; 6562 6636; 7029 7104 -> 3.0 angstrom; 21.4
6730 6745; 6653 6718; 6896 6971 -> 0.9 angstrom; 20.2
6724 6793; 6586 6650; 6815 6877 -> -0.5 angstrom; 19.8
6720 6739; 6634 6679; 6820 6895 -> 0.0 angstrom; 19.8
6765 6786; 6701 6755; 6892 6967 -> -0.3 angstrom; 20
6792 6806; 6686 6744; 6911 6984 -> 0.5 angstrom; 19.8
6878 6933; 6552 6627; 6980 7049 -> 3.6 angstrom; 21.3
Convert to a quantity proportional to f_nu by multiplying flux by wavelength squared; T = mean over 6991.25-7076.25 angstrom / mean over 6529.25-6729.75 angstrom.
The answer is 1.13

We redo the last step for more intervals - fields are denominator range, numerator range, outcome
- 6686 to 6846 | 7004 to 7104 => 1.17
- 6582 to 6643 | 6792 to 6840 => 0.96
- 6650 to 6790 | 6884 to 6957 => 1.09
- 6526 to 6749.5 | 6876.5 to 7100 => 1.11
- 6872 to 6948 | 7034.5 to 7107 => 1.09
